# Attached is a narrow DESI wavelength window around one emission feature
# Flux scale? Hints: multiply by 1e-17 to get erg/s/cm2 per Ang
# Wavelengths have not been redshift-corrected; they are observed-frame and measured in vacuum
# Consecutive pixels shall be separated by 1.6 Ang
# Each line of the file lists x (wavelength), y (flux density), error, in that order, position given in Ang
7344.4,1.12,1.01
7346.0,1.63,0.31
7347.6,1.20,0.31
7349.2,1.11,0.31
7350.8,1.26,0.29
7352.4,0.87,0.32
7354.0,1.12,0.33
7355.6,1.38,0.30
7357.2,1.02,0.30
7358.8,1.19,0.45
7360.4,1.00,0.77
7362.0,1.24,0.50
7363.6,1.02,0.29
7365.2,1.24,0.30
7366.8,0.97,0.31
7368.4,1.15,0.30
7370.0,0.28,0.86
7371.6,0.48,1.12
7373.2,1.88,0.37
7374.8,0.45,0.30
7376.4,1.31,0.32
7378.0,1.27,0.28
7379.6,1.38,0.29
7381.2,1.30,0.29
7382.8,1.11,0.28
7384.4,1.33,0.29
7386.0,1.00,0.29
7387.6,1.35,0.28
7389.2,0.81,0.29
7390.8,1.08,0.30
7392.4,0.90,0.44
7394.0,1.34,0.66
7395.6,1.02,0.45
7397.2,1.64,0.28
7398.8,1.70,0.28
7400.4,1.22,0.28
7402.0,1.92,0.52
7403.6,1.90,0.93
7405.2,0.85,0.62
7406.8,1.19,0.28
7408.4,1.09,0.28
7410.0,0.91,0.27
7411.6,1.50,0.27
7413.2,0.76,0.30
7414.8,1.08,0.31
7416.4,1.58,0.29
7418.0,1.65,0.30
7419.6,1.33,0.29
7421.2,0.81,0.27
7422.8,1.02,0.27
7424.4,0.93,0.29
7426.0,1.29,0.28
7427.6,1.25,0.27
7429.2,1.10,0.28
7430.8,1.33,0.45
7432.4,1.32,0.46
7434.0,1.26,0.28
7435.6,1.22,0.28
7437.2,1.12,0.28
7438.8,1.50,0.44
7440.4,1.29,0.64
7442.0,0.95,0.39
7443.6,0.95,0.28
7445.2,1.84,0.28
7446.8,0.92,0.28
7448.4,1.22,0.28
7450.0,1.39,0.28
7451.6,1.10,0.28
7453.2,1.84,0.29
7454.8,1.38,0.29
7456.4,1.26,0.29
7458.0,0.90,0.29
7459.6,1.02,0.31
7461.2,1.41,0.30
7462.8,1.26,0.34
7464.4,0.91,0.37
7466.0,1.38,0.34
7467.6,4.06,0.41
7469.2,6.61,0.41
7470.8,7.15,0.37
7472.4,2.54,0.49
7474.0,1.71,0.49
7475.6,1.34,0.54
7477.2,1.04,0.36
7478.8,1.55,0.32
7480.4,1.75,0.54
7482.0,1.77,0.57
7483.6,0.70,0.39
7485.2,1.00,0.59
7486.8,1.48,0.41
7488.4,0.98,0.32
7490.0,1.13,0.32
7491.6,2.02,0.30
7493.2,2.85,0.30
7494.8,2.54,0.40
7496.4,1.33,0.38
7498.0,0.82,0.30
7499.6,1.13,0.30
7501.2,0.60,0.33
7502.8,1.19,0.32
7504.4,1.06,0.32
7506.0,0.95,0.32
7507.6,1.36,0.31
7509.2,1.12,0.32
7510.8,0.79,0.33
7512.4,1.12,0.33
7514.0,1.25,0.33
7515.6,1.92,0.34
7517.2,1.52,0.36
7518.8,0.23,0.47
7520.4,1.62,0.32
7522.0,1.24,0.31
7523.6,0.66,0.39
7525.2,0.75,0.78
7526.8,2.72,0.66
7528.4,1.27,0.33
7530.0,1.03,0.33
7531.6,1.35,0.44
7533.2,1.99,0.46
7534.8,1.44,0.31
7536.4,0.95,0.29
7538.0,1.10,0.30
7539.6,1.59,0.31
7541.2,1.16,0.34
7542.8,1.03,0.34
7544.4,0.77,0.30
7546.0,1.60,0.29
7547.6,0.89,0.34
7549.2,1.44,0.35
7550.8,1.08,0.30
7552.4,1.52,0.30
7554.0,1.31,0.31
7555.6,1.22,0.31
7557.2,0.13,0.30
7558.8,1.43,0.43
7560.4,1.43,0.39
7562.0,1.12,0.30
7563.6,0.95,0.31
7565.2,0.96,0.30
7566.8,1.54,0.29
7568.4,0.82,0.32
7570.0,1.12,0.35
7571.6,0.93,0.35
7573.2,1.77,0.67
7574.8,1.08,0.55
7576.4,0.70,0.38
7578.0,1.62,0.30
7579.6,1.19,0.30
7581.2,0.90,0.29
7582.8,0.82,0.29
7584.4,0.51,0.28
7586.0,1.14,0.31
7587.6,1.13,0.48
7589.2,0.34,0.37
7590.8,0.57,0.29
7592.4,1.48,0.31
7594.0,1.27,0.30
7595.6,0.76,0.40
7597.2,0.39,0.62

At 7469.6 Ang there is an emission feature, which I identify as H-alpha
